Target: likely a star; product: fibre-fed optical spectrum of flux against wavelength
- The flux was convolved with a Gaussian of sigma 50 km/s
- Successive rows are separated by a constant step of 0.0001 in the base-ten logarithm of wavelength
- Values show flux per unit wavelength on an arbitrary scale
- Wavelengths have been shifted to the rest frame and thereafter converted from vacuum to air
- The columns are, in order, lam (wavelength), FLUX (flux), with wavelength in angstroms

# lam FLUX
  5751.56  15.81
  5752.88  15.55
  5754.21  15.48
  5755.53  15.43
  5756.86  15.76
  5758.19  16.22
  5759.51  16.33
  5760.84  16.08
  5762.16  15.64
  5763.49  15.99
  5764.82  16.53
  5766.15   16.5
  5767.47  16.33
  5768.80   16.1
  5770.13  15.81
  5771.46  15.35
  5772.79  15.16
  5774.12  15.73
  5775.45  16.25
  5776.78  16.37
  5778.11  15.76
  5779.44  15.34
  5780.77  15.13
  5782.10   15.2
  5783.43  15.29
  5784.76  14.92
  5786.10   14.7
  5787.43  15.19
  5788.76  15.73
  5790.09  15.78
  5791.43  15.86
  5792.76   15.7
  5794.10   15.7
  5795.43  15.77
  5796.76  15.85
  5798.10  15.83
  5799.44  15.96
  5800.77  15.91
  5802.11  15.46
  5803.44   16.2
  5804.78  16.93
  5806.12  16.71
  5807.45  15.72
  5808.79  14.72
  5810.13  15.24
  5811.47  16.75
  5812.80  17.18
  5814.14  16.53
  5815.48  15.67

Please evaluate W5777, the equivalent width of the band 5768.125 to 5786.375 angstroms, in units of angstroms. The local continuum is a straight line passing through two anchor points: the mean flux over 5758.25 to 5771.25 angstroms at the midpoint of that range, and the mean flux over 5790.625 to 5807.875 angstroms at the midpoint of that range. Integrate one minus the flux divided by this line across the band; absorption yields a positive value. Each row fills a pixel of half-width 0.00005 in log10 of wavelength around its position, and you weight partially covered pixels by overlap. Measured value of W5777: 0.6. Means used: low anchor 16.1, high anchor 16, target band 15.5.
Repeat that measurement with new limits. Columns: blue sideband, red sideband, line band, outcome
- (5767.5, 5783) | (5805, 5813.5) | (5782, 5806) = 0.3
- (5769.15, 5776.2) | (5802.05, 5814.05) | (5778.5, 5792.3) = 0.5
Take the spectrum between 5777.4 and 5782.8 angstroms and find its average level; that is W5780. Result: 15.4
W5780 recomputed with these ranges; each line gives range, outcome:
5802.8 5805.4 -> 16.5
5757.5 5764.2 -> 16.1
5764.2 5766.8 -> 16.5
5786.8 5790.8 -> 15.6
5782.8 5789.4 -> 15.2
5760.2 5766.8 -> 16.1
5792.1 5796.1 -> 15.7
